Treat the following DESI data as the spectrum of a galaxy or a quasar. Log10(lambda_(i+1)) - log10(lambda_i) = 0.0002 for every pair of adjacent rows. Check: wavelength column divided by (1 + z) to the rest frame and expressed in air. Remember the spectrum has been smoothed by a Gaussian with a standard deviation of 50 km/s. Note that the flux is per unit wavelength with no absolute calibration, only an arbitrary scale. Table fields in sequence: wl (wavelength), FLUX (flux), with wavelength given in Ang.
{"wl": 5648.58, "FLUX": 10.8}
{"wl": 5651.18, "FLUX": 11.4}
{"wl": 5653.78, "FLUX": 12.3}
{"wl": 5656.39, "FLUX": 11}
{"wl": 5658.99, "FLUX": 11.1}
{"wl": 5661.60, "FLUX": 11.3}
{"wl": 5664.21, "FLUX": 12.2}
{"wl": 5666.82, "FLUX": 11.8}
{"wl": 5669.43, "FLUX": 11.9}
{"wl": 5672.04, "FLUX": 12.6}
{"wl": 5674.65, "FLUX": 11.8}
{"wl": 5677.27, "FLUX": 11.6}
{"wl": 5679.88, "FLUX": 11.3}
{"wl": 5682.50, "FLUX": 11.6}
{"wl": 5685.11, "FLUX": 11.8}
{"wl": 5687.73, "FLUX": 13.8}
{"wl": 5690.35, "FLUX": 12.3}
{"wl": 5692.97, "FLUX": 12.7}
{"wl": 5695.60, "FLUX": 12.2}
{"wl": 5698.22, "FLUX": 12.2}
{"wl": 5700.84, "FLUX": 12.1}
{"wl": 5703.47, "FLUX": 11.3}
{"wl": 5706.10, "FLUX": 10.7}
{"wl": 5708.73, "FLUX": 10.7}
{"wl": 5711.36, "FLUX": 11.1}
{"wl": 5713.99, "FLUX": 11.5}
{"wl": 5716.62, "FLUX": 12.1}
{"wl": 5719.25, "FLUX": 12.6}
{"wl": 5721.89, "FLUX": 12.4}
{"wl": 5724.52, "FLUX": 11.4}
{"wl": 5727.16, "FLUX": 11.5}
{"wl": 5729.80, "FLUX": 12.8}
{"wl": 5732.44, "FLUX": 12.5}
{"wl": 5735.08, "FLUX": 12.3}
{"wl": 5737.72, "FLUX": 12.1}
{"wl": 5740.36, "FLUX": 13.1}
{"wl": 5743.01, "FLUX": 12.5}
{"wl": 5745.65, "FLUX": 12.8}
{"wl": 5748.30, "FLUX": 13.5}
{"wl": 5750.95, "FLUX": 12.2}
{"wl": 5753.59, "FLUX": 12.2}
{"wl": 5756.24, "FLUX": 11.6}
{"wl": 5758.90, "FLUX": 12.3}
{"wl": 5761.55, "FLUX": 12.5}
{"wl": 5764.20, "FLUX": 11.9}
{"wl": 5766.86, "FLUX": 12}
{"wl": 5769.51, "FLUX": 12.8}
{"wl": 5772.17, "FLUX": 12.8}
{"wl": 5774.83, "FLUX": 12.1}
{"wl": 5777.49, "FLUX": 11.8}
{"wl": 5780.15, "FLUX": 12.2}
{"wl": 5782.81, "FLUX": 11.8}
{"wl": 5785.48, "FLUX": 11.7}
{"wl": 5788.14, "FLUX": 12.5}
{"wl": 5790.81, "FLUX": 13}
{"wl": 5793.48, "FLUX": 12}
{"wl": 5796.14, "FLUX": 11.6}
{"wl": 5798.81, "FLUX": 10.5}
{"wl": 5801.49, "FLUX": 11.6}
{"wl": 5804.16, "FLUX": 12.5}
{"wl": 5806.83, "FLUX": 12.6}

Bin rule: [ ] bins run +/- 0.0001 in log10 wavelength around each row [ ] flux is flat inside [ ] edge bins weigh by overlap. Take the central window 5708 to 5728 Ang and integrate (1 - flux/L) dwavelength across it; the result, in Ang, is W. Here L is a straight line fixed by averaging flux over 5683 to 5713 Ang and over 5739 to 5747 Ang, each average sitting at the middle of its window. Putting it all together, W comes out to 1.0 Ang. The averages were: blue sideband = 11.9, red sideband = 12.8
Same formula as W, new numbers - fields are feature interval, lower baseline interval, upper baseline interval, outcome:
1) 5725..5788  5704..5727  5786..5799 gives -2.6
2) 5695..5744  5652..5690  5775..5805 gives -0.2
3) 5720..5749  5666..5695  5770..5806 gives -0.8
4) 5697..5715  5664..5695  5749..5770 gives 1.2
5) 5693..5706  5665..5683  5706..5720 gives -0.4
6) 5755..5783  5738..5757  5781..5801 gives 0.1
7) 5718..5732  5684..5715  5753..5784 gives -0.2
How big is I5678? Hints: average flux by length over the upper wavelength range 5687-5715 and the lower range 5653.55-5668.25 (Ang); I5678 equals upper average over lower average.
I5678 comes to 1.02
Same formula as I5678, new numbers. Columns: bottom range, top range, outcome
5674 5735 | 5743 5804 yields 1.02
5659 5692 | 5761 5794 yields 1.02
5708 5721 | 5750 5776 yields 1.05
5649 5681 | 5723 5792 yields 1.05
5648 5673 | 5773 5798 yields 1.04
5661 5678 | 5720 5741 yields 1.03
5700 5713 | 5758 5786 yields 1.09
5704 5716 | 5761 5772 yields 1.11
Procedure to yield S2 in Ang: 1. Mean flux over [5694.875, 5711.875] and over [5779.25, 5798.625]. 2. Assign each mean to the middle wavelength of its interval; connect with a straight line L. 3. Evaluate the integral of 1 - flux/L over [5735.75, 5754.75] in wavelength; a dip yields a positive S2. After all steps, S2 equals -1.4 Ang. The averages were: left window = 11.5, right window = 12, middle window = 12.6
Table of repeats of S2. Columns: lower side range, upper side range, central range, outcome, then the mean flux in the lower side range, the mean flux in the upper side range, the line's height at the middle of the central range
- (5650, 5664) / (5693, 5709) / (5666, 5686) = -0.41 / 11.5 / 11.7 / 11.6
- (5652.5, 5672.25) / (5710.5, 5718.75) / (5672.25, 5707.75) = -0.75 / 11.7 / 11.7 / 11.7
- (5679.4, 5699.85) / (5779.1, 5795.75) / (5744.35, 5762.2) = -0.34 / 12.3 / 12.2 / 12.2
